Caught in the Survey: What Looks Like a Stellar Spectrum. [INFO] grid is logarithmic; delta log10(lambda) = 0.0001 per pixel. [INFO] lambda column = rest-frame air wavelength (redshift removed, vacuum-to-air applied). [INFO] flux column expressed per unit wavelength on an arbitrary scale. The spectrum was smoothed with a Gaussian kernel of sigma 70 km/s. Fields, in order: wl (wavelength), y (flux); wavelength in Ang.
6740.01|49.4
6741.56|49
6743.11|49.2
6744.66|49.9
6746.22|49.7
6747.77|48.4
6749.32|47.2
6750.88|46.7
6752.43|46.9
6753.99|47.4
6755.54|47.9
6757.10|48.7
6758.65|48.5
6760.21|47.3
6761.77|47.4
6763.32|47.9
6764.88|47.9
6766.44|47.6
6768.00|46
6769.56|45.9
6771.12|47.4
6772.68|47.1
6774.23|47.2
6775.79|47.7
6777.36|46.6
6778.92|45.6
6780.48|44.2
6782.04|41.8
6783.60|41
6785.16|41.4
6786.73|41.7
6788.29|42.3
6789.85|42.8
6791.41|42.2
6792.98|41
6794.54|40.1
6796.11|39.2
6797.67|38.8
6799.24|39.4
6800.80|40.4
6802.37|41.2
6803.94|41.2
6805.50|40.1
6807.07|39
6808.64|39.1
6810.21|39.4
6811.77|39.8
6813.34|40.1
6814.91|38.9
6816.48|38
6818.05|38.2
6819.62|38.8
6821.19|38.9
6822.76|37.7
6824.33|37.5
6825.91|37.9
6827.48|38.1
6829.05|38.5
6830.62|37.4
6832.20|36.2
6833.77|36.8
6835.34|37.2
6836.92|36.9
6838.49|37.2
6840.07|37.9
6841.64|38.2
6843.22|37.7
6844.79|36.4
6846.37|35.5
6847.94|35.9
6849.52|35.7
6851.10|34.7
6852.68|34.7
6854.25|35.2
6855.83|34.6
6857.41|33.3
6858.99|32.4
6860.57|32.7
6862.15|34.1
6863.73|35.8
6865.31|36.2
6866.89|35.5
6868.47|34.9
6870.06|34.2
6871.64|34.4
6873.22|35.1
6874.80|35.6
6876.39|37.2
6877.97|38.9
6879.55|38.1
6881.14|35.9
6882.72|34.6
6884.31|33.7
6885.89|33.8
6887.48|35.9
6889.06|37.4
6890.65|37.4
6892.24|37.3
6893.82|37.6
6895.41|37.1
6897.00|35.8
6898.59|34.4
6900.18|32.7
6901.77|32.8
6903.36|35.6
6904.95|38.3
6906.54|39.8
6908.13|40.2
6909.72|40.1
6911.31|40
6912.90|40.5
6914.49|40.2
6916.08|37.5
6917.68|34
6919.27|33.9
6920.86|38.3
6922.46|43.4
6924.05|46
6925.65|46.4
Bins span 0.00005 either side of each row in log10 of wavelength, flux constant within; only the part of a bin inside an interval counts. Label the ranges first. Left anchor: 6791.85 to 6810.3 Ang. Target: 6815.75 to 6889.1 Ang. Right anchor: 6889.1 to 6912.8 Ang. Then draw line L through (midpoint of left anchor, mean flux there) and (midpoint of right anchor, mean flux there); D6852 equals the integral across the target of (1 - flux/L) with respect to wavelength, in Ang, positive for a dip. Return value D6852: 4.5 Ang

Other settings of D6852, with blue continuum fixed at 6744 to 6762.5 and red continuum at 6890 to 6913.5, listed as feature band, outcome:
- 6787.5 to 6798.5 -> 1.0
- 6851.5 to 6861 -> 1.6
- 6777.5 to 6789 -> 0.8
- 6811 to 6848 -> 4.1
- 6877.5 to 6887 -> 0.7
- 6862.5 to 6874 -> 1.3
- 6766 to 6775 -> 0.0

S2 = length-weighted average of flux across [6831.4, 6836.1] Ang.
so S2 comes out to 36.7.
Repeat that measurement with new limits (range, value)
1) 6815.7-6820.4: 38.3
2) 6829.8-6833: 36.8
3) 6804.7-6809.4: 39.4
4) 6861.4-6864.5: 35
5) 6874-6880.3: 37.5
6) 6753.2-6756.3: 47.7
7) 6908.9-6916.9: 39.7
